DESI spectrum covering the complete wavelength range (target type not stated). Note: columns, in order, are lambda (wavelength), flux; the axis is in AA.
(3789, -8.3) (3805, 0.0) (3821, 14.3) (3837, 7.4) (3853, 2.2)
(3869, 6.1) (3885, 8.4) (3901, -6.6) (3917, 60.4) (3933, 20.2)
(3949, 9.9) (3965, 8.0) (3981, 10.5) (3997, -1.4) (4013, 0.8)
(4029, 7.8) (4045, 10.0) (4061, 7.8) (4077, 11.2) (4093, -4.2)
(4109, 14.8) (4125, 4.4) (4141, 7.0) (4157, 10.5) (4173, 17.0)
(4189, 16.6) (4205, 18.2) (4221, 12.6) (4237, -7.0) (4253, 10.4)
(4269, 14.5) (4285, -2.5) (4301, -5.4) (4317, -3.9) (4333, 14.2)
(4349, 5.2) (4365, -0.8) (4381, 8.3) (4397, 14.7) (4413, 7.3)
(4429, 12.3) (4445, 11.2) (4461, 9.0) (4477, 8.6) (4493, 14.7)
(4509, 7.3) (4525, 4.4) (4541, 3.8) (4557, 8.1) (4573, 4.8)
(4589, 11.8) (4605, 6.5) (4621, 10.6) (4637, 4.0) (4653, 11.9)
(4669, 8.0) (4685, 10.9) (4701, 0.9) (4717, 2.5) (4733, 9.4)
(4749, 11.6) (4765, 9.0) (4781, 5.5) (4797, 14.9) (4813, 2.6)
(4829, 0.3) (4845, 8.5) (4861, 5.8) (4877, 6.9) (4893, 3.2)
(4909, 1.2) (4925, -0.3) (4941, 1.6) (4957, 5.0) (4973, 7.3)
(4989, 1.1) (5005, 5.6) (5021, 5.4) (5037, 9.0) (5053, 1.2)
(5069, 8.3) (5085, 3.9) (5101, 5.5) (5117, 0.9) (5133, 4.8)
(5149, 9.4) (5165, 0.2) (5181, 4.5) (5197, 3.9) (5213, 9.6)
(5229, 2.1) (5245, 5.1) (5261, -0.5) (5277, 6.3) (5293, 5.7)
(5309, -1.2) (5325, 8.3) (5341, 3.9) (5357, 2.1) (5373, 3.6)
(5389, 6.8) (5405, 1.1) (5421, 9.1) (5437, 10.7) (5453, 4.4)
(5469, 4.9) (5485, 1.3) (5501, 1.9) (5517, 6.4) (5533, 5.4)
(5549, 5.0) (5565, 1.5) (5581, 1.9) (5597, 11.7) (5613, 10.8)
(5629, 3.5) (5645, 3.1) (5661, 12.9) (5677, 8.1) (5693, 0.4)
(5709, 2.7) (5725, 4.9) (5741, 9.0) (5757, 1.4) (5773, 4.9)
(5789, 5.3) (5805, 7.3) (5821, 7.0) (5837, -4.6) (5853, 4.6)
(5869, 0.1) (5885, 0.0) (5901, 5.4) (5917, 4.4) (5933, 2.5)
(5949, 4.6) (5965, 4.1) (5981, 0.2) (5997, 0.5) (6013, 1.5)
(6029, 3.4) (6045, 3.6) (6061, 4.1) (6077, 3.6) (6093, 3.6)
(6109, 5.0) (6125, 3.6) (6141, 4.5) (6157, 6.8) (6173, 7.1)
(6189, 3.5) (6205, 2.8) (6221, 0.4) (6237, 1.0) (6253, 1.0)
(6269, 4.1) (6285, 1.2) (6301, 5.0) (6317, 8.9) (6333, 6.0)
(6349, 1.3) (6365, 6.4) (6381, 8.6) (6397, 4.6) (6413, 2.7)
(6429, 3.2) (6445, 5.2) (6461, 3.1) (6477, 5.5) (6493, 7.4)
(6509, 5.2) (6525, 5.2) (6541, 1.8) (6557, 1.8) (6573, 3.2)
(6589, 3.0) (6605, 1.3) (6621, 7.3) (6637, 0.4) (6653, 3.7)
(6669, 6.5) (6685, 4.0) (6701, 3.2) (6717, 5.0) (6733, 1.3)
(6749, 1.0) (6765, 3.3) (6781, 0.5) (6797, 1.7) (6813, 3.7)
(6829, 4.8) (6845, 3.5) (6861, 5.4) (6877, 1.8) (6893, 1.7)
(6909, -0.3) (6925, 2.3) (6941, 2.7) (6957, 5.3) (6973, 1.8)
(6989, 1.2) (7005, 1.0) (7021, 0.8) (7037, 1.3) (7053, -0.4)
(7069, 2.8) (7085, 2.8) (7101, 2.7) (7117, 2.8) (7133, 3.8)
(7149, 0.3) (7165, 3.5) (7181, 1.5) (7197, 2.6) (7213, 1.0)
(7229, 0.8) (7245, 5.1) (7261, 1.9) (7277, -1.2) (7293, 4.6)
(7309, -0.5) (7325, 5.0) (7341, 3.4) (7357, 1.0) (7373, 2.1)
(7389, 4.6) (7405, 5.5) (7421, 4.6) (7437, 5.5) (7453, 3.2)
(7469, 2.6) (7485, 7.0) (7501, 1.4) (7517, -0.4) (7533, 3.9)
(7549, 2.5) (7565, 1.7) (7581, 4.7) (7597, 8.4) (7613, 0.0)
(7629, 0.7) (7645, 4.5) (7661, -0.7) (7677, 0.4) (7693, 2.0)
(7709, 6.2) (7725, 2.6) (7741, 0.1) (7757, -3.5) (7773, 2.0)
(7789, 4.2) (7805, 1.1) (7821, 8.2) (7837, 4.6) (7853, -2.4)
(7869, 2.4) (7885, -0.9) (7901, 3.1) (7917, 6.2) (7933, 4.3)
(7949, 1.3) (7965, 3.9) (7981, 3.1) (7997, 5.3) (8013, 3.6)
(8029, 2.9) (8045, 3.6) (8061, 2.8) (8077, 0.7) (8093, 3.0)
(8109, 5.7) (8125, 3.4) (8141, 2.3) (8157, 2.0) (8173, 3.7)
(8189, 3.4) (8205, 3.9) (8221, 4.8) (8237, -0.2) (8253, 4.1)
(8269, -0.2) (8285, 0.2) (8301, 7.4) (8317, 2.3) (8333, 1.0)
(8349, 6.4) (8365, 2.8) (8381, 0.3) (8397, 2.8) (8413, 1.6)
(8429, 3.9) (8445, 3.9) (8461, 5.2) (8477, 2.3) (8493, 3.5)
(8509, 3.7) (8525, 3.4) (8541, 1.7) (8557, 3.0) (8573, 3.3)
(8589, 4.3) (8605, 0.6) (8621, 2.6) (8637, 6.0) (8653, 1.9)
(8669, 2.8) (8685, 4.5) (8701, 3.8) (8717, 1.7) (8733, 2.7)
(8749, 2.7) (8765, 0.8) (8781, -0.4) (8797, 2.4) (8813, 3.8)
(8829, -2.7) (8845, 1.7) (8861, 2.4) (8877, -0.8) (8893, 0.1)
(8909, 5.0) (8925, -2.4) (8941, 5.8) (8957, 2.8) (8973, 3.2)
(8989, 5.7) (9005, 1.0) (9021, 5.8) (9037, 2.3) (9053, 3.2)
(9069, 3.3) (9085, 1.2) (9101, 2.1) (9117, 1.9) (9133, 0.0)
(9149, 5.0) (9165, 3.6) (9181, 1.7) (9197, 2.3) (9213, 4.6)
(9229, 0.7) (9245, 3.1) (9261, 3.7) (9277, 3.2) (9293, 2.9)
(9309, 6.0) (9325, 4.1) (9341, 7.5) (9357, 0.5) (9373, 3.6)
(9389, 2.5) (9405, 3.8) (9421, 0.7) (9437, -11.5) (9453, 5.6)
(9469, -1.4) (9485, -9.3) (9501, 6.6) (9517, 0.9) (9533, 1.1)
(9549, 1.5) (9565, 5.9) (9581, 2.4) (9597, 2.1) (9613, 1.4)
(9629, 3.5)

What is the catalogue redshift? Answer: 0.353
